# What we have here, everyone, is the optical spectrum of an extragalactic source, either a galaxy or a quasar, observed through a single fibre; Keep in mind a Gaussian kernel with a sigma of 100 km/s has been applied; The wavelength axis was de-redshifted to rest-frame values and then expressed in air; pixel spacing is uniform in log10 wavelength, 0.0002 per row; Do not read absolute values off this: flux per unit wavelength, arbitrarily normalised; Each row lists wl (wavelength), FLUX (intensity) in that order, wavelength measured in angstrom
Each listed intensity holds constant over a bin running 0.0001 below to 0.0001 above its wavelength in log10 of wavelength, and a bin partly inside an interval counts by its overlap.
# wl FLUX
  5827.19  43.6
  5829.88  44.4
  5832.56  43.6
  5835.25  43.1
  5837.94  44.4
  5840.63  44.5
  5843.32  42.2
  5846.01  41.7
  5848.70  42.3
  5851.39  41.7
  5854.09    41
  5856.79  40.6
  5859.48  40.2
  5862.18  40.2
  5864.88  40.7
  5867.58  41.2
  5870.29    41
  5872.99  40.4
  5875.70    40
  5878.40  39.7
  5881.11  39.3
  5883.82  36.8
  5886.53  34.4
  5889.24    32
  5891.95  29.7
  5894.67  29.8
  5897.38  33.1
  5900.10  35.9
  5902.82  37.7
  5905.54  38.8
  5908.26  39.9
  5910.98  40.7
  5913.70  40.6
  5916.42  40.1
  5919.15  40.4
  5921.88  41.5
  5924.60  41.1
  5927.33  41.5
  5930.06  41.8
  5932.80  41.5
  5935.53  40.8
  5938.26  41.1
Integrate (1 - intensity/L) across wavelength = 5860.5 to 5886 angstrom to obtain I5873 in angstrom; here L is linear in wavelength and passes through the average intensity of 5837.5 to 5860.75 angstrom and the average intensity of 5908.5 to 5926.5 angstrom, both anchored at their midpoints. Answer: 1.1 angstrom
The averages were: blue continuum 42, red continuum 40.7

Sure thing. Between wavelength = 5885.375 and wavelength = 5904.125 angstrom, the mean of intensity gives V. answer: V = 33.2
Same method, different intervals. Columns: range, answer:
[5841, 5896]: 38.8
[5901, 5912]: 39.1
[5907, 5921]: 40.4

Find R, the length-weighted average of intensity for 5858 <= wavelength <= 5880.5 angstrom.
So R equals 40.4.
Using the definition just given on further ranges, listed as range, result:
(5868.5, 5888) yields 38.8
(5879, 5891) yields 35.7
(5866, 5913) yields 37.1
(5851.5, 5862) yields 40.7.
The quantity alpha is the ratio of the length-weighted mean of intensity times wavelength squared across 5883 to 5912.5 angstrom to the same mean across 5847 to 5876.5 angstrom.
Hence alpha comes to 0.88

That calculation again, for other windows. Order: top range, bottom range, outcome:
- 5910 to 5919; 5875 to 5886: 1.06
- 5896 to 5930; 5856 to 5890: 1.02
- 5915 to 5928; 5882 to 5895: 1.25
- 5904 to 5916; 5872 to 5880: 1.01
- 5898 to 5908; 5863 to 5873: 0.93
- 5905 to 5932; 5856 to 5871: 1.02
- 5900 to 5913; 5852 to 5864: 0.98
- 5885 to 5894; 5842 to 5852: 0.77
